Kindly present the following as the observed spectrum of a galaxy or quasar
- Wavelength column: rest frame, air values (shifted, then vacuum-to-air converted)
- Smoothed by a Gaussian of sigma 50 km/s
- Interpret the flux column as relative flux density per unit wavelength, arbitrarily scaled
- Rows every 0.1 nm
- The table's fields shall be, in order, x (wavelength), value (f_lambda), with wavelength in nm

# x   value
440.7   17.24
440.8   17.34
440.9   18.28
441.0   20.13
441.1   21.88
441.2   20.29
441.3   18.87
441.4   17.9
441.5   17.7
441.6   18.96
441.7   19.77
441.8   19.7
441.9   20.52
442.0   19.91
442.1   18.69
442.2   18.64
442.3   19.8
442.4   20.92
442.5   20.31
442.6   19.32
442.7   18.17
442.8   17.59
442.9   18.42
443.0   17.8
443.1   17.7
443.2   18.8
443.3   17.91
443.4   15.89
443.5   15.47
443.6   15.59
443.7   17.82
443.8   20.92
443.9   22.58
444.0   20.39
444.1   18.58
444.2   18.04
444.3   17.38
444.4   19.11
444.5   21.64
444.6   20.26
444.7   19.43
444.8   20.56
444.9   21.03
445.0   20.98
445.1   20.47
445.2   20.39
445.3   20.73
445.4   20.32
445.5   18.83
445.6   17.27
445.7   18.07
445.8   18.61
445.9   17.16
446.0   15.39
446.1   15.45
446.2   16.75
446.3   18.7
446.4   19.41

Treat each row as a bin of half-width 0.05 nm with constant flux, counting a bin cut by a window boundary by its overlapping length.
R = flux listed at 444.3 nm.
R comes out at 17.38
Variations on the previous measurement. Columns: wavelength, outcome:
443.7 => 17.82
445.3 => 20.73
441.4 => 17.9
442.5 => 20.31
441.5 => 17.7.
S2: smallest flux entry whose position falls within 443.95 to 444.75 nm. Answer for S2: 17.38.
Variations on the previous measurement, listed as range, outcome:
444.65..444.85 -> 19.43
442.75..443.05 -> 17.59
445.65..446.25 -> 15.39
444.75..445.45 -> 20.32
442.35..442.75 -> 18.17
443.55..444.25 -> 15.59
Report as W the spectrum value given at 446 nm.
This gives 15.39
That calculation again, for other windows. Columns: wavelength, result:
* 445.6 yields 17.27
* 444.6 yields 20.26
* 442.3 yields 19.8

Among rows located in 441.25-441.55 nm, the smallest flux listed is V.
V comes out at 17.7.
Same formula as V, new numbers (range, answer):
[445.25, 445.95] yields 17.16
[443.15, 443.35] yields 17.91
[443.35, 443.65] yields 15.47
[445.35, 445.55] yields 18.83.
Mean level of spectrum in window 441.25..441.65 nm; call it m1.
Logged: 18.4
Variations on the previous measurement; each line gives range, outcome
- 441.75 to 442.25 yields 19.5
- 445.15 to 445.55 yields 20.1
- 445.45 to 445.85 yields 18.2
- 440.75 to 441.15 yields 19.4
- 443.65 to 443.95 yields 20.4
